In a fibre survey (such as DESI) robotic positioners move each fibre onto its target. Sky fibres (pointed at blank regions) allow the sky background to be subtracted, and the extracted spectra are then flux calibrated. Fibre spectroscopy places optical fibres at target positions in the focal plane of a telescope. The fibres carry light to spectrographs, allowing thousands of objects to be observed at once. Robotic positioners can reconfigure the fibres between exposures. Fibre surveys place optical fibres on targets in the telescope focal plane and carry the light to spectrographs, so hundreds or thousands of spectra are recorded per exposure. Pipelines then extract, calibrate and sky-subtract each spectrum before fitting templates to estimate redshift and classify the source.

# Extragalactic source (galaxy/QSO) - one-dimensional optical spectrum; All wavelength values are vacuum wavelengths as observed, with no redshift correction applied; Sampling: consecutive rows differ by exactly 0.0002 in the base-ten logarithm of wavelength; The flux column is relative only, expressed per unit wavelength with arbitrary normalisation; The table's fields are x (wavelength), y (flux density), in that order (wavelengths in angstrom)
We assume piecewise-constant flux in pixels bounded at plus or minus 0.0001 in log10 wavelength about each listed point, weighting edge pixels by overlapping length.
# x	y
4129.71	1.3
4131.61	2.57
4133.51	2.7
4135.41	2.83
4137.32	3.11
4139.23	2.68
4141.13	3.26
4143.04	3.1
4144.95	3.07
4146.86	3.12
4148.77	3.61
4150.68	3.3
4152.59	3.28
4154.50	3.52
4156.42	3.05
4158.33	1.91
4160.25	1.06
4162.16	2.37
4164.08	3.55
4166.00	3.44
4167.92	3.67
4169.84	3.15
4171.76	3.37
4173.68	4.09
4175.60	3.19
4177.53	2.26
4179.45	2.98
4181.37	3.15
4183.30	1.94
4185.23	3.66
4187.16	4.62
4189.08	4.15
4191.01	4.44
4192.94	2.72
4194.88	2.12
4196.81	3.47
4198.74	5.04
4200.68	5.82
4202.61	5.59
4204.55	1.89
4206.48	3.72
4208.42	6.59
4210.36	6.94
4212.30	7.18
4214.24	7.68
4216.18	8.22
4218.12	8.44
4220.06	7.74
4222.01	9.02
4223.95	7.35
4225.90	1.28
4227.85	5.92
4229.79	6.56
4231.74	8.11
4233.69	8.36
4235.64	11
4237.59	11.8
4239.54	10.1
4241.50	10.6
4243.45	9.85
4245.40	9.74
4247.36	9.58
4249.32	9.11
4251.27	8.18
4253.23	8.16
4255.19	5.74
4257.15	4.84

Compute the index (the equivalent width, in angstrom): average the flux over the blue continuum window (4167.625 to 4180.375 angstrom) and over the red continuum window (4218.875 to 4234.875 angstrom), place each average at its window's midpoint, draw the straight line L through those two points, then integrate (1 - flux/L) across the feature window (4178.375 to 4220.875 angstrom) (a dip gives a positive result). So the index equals 1.9 angstrom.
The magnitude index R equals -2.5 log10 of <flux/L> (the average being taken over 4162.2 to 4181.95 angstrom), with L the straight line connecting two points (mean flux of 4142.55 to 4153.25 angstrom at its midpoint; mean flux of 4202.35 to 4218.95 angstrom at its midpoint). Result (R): 0.33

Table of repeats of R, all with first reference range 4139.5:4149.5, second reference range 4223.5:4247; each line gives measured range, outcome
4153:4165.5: 0.457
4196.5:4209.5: 0.373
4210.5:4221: -0.067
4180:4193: 0.498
